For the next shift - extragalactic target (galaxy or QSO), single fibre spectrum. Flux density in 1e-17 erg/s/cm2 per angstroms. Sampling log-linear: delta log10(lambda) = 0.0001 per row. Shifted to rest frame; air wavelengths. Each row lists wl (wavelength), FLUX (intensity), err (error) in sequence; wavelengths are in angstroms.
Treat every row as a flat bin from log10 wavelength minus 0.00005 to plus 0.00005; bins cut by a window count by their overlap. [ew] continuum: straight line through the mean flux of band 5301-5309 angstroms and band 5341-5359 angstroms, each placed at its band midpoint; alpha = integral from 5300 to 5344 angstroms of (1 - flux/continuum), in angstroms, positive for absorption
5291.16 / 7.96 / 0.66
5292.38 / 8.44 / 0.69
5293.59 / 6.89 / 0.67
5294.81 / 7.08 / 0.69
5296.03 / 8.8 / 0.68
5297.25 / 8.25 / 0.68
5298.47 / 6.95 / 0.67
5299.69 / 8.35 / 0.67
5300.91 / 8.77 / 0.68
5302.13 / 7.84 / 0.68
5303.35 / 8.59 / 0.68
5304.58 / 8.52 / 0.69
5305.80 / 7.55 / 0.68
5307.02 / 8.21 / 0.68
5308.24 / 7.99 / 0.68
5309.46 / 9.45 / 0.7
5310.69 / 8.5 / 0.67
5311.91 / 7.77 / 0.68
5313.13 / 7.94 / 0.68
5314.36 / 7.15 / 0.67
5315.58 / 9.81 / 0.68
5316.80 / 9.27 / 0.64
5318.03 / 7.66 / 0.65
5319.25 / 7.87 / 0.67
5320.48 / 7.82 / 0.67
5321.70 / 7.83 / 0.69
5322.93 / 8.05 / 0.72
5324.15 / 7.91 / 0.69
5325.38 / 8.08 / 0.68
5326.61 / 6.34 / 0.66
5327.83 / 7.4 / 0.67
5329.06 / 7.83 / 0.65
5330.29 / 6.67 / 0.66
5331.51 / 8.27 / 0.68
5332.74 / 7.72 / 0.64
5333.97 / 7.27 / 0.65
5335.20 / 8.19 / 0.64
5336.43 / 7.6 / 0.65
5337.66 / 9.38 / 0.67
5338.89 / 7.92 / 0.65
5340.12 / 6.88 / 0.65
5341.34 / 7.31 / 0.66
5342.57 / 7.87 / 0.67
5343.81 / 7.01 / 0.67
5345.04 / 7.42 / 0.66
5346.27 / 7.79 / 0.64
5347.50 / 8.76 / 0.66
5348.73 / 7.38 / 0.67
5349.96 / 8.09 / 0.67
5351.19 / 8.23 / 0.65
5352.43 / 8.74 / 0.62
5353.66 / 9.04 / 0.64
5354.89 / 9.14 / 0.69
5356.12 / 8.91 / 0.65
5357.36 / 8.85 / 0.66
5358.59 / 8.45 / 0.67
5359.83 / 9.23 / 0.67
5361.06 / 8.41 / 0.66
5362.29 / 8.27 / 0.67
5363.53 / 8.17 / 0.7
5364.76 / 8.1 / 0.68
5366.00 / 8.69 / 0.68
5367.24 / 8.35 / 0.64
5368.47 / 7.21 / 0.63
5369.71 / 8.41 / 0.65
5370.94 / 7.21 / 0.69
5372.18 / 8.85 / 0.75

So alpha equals 1.2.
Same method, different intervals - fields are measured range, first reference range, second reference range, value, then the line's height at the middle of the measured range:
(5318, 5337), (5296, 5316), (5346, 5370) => 1.5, 8.31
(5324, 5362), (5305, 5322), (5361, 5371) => 0.7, 8.17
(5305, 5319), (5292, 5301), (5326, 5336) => -1.1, 7.7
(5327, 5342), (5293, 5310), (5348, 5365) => 1.2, 8.34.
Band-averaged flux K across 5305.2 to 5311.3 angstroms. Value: 8.34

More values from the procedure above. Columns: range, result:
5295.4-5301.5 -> 8.22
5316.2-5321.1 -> 8.15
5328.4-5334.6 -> 7.55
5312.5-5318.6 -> 8.37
